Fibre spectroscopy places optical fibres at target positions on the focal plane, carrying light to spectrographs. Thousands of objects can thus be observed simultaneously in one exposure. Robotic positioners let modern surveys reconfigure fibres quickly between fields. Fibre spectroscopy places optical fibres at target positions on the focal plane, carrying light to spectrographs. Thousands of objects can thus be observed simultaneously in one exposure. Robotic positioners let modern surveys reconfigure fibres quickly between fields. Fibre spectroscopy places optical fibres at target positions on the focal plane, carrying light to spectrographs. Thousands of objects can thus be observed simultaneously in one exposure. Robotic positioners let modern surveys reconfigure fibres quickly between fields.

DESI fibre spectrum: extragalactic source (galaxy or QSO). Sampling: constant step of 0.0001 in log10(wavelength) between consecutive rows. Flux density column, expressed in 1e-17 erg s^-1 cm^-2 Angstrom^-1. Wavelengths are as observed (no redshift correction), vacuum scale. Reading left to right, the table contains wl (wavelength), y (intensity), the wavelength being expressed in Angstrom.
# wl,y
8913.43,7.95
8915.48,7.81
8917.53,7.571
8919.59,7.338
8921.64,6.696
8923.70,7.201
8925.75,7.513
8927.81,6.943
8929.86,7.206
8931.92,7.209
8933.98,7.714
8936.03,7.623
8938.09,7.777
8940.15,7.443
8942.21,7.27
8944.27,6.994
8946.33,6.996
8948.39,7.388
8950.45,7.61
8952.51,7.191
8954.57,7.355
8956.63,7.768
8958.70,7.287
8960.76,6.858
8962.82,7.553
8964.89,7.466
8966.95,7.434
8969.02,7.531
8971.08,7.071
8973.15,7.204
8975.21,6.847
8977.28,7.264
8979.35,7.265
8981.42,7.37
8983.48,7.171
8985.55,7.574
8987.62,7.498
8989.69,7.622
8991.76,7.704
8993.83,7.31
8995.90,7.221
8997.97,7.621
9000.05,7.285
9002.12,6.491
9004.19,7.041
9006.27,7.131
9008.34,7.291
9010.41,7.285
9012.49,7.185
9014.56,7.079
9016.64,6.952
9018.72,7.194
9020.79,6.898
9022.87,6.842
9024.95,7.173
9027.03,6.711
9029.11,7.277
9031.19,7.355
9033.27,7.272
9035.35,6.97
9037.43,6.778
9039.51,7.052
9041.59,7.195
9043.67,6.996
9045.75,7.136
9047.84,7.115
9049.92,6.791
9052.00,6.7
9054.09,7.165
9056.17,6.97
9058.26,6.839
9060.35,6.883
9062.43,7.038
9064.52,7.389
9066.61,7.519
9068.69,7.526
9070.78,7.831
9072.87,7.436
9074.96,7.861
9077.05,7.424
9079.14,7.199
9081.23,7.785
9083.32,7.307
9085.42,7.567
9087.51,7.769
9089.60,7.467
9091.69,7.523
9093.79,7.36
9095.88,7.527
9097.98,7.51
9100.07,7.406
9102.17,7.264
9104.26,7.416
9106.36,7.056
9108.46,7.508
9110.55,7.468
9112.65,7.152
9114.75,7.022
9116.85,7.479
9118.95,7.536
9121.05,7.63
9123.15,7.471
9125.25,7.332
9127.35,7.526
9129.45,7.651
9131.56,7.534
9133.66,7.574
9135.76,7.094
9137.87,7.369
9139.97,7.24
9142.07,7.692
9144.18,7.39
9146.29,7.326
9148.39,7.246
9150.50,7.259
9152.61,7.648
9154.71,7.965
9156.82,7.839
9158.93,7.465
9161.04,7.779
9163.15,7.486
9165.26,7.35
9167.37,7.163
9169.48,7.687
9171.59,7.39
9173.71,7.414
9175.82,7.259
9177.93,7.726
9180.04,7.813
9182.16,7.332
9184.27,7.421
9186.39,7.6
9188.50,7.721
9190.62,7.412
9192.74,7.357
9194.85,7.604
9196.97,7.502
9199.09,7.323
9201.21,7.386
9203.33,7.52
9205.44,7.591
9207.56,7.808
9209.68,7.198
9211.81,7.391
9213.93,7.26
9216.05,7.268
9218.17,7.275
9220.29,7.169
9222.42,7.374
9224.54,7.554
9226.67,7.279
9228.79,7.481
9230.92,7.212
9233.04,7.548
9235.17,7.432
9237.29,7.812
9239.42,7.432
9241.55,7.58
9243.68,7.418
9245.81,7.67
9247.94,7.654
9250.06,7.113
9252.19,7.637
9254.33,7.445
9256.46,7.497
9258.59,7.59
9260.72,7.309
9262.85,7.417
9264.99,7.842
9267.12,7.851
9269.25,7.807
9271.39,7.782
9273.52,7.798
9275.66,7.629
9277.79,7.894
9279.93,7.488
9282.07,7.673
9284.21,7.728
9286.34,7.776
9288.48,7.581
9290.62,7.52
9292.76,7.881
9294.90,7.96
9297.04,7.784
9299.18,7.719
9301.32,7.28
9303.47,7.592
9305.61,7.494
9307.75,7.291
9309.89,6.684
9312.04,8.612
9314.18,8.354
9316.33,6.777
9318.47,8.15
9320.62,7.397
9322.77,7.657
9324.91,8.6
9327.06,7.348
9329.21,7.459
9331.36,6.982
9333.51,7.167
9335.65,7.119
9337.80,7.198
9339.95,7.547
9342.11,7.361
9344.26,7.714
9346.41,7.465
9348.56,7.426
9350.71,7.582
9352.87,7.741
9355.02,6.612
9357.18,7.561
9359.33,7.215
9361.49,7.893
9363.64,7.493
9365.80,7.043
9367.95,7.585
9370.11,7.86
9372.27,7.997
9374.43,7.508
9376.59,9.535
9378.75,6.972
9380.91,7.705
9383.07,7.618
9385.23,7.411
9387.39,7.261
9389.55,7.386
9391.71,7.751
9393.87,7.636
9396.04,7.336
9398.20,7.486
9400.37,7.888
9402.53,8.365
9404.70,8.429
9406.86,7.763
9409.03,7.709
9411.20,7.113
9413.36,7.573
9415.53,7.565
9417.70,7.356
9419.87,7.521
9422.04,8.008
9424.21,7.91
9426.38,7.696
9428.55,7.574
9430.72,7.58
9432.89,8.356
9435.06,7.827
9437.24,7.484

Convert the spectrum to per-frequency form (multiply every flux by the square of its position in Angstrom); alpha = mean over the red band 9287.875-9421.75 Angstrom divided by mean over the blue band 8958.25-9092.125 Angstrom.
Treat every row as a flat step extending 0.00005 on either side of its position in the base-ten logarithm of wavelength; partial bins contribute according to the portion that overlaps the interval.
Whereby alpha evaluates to 1.13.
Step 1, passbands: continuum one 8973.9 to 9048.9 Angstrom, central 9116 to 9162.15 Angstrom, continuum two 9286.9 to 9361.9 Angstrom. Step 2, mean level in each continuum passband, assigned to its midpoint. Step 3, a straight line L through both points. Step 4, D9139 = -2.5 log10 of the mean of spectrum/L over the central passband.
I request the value -0.03 mag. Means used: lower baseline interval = 7.17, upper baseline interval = 7.53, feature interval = 7.5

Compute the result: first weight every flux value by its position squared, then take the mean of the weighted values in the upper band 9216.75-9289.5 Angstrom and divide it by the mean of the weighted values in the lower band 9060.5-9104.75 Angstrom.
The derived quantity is 1.0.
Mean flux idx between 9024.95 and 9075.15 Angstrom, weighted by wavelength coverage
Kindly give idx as 7.15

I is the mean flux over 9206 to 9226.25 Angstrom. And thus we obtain 7.37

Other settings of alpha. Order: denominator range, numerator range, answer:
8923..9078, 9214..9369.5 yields 1.11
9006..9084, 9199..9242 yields 1.08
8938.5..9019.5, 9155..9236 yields 1.07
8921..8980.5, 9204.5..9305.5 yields 1.11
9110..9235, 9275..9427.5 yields 1.06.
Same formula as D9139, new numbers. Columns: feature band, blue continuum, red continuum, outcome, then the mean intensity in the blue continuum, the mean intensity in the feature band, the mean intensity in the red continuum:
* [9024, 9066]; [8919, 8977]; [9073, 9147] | 0.05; 7.3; 7.04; 7.44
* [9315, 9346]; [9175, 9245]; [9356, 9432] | 0.02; 7.46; 7.47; 7.67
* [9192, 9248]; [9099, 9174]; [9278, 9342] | 0.01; 7.44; 7.44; 7.58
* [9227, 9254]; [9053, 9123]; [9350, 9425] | 0.00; 7.39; 7.49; 7.64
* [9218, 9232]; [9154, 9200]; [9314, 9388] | 0.03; 7.52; 7.34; 7.54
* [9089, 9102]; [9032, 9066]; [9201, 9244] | -0.05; 7.03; 7.45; 7.43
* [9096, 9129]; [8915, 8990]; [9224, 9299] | 0.01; 7.34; 7.39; 7.6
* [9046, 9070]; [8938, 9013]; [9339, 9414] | 0.04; 7.3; 7.09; 7.62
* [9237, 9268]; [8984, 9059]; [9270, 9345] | 0.00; 7.13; 7.54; 7.6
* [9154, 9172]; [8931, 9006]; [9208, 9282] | -0.02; 7.33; 7.57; 7.51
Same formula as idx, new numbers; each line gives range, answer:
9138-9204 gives 7.49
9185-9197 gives 7.53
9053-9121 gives 7.38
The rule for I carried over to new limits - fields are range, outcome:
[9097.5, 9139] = 7.4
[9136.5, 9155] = 7.43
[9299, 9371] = 7.5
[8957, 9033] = 7.23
